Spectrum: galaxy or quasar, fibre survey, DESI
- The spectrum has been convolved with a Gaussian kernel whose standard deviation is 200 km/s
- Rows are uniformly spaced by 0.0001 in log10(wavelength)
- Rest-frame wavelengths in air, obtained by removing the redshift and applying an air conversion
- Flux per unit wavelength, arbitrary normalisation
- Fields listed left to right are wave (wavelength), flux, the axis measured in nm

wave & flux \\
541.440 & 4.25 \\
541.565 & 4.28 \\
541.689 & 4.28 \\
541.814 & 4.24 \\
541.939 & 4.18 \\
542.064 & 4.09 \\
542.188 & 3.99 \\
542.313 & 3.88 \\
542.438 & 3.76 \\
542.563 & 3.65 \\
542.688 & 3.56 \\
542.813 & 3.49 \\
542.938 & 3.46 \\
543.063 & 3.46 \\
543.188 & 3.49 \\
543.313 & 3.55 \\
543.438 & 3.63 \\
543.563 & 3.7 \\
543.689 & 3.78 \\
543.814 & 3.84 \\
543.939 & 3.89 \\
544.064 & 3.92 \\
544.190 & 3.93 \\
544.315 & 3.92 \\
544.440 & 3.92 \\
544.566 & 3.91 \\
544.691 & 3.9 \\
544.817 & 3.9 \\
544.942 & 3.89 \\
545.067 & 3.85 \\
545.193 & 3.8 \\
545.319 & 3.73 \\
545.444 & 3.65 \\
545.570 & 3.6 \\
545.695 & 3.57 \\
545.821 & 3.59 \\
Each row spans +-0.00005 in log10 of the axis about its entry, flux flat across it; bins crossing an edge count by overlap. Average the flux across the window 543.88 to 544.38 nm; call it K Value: 3.92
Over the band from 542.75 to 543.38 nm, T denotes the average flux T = 3.49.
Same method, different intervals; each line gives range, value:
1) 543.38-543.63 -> 3.66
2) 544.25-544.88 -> 3.91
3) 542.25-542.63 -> 3.76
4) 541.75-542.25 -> 4.13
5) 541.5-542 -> 4.24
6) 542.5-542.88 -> 3.56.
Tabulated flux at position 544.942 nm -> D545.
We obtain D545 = 3.89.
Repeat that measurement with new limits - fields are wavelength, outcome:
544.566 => 3.91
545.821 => 3.59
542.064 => 4.09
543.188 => 3.49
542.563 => 3.65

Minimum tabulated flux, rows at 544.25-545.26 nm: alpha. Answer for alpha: 3.8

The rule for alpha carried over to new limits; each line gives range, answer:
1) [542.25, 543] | 3.46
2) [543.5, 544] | 3.7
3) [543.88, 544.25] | 3.89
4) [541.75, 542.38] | 3.88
